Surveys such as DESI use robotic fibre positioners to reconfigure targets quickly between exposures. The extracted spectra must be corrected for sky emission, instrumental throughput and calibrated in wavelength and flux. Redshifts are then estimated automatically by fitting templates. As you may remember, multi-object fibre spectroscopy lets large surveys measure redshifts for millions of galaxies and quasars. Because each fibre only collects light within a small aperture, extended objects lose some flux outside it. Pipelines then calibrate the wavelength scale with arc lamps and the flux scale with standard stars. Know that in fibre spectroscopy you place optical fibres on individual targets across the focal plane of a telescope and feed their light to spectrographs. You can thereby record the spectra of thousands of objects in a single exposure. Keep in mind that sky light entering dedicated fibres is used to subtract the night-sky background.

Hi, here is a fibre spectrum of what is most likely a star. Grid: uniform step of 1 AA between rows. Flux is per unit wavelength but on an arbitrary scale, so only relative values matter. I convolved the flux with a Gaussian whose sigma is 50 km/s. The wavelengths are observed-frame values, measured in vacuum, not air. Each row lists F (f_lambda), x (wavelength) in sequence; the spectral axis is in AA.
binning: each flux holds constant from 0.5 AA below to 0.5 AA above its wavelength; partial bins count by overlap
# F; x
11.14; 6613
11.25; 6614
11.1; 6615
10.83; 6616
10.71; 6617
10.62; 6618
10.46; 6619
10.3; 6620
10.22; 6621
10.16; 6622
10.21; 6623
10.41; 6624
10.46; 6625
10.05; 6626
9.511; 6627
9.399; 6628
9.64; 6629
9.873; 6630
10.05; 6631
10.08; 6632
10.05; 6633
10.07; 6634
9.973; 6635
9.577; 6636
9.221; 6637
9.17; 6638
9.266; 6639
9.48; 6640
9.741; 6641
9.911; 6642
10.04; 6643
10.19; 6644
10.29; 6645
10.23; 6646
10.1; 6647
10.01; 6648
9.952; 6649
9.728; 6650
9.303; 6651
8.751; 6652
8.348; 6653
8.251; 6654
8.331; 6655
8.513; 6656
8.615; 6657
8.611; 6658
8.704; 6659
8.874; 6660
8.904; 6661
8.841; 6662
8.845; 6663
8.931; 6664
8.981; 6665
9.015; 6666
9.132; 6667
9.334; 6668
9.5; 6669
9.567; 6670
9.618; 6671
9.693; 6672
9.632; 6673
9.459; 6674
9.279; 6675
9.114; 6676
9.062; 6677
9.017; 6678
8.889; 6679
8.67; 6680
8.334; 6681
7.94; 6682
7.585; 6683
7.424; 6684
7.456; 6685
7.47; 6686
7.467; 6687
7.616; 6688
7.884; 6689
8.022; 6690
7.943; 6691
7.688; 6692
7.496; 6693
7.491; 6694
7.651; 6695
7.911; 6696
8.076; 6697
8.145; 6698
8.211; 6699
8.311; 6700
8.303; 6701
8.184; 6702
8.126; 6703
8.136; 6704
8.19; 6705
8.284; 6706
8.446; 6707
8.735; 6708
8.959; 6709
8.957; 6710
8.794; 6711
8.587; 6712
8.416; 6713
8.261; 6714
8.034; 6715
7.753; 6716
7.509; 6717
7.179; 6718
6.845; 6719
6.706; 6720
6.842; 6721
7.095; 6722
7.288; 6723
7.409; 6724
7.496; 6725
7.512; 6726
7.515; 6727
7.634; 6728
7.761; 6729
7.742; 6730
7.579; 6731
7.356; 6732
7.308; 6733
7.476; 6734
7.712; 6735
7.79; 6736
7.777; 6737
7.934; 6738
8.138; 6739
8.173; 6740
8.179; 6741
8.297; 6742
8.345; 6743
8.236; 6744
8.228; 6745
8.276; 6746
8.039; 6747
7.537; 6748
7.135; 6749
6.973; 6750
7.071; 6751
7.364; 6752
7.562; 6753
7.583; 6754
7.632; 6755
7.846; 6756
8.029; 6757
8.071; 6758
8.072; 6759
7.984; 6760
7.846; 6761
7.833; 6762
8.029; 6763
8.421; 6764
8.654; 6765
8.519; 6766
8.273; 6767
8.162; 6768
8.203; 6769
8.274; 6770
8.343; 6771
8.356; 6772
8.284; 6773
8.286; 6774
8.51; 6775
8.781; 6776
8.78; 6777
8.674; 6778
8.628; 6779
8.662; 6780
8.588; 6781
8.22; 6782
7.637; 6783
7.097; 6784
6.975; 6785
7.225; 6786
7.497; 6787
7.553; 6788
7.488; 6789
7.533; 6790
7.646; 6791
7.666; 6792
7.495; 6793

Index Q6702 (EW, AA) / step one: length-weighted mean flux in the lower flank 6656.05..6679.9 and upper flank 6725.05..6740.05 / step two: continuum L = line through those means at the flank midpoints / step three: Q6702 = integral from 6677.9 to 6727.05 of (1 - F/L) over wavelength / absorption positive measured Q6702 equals 2.4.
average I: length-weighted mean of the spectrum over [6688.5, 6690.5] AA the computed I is 7.95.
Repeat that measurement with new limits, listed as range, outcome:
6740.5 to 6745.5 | 8.26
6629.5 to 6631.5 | 9.96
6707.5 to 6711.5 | 8.86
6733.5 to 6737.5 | 7.69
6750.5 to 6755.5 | 7.44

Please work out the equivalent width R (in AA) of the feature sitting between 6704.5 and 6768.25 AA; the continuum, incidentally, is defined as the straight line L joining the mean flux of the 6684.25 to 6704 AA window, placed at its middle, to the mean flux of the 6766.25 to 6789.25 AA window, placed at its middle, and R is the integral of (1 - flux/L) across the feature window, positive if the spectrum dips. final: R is 1.0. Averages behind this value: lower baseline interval 7.87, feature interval 7.86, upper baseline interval 8.12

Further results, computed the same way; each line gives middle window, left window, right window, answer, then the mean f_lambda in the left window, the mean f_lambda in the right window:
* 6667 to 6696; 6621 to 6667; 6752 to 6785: 2.07 AA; 9.49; 8.15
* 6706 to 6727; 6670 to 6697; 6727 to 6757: 0.41 AA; 8.32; 7.75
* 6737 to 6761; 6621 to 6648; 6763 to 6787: 1.91 AA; 9.9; 8.22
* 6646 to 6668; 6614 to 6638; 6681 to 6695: -0.30 AA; 10.1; 7.68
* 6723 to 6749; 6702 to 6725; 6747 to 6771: 0.37 AA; 7.93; 7.89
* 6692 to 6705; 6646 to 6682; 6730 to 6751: 0.77 AA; 9.08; 7.8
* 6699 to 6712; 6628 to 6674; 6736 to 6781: 0.43 AA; 9.4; 8.09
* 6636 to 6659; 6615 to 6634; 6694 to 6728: 0.57 AA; 10.2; 7.92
